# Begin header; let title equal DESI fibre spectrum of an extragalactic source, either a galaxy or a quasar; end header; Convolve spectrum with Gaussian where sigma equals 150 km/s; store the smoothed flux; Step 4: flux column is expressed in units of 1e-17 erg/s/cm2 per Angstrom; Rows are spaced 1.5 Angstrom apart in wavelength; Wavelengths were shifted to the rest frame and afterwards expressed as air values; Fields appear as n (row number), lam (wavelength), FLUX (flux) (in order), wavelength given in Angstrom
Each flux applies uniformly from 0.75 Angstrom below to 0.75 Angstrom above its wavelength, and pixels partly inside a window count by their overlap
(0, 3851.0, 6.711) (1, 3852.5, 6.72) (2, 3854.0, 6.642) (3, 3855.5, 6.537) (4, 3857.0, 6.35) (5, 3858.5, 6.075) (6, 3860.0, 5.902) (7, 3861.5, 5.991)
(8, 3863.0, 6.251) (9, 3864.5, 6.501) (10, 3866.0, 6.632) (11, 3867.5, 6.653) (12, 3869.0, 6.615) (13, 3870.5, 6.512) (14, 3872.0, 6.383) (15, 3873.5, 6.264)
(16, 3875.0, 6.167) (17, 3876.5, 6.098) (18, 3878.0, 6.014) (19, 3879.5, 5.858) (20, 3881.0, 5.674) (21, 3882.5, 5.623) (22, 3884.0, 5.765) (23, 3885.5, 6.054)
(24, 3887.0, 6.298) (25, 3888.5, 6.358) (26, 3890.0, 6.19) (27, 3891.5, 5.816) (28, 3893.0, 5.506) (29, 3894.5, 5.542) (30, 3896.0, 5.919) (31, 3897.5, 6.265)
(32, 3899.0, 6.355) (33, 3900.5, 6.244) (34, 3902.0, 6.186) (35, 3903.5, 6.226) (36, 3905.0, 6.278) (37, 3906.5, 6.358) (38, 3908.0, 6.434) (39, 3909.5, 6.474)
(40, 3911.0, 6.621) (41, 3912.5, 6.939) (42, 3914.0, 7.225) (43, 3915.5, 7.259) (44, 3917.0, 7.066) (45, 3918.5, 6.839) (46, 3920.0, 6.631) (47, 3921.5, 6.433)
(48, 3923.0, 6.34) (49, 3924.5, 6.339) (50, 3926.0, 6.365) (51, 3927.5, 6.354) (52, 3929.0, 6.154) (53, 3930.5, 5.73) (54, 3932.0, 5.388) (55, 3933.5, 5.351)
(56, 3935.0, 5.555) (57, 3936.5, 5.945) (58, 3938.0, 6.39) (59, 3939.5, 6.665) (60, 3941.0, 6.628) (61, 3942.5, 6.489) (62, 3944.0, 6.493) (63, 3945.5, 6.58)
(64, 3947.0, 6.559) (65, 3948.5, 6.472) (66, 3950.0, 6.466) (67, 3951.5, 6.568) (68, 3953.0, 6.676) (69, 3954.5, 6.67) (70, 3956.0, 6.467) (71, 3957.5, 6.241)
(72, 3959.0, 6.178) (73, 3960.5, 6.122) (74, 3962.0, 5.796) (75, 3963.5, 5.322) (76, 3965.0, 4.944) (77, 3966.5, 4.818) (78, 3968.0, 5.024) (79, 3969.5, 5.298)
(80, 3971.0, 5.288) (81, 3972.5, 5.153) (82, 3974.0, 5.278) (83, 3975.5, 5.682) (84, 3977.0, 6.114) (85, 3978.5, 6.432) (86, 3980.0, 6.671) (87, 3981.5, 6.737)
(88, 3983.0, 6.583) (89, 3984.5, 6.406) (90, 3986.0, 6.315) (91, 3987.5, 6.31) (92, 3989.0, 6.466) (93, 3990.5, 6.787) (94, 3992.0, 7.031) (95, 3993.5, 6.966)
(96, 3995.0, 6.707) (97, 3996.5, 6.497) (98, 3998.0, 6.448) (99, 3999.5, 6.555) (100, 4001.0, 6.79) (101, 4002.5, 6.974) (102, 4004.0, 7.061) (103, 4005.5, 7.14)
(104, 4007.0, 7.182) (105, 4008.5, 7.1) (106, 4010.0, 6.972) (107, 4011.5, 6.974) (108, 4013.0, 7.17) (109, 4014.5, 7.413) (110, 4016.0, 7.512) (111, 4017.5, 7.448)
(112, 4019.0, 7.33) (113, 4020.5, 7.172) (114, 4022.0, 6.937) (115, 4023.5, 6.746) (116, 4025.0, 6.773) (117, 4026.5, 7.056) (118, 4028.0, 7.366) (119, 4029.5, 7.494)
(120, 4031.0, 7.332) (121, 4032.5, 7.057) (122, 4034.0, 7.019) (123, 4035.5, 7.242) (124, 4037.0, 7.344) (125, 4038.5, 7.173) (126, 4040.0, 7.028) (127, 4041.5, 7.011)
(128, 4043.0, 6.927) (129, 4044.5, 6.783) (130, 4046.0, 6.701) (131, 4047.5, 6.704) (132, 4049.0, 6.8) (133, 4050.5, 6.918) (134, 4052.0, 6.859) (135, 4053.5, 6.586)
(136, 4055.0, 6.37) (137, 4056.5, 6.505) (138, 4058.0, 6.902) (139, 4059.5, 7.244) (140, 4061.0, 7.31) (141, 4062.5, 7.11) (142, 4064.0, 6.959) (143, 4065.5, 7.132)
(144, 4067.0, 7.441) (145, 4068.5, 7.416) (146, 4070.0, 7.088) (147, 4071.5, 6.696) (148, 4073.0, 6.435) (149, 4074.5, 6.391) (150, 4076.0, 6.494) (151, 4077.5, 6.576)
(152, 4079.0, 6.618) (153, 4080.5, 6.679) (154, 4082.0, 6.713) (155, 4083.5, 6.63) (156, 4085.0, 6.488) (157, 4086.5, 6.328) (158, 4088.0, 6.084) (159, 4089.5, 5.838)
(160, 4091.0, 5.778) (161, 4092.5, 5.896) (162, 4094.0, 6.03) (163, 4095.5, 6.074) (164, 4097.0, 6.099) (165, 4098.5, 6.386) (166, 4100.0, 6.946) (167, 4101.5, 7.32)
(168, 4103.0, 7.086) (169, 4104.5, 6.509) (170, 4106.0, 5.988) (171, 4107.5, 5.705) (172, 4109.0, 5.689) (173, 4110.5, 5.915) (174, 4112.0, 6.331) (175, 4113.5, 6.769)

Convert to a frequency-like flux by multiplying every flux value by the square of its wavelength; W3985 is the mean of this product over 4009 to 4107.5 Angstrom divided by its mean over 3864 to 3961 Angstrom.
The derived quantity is 1.16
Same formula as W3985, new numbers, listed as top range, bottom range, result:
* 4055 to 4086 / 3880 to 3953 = 1.17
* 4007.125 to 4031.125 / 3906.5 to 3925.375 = 1.13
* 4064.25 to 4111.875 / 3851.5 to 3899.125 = 1.17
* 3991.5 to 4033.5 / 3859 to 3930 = 1.19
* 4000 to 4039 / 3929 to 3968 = 1.22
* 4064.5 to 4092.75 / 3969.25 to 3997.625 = 1.10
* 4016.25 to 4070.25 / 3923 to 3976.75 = 1.23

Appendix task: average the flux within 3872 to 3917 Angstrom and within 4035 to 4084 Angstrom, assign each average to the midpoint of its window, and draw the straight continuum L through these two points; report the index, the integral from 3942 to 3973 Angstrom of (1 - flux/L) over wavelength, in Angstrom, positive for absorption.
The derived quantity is 2.3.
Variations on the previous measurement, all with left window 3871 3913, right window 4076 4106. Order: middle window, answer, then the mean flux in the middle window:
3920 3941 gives 0.3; 6.12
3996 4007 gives -0.9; 6.81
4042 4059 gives -1.0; 6.74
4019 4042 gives -2.9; 7.12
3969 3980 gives 1.0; 5.69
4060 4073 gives -1.5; 7.11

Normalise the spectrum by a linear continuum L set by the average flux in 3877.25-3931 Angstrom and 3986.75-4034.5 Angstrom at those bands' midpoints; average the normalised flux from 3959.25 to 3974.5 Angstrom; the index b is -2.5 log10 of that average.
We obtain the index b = 0.25 mag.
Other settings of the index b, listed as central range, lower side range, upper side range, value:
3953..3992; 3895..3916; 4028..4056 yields 0.12 mag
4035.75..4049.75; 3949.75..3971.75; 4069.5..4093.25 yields -0.12 mag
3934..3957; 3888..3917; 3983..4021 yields 0.03 mag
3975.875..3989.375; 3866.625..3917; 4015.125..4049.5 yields 0.06 mag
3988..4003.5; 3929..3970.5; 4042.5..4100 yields -0.08 mag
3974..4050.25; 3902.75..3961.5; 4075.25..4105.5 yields -0.07 mag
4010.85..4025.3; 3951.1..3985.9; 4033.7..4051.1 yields -0.08 mag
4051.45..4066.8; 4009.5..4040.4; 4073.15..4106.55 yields -0.02 mag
